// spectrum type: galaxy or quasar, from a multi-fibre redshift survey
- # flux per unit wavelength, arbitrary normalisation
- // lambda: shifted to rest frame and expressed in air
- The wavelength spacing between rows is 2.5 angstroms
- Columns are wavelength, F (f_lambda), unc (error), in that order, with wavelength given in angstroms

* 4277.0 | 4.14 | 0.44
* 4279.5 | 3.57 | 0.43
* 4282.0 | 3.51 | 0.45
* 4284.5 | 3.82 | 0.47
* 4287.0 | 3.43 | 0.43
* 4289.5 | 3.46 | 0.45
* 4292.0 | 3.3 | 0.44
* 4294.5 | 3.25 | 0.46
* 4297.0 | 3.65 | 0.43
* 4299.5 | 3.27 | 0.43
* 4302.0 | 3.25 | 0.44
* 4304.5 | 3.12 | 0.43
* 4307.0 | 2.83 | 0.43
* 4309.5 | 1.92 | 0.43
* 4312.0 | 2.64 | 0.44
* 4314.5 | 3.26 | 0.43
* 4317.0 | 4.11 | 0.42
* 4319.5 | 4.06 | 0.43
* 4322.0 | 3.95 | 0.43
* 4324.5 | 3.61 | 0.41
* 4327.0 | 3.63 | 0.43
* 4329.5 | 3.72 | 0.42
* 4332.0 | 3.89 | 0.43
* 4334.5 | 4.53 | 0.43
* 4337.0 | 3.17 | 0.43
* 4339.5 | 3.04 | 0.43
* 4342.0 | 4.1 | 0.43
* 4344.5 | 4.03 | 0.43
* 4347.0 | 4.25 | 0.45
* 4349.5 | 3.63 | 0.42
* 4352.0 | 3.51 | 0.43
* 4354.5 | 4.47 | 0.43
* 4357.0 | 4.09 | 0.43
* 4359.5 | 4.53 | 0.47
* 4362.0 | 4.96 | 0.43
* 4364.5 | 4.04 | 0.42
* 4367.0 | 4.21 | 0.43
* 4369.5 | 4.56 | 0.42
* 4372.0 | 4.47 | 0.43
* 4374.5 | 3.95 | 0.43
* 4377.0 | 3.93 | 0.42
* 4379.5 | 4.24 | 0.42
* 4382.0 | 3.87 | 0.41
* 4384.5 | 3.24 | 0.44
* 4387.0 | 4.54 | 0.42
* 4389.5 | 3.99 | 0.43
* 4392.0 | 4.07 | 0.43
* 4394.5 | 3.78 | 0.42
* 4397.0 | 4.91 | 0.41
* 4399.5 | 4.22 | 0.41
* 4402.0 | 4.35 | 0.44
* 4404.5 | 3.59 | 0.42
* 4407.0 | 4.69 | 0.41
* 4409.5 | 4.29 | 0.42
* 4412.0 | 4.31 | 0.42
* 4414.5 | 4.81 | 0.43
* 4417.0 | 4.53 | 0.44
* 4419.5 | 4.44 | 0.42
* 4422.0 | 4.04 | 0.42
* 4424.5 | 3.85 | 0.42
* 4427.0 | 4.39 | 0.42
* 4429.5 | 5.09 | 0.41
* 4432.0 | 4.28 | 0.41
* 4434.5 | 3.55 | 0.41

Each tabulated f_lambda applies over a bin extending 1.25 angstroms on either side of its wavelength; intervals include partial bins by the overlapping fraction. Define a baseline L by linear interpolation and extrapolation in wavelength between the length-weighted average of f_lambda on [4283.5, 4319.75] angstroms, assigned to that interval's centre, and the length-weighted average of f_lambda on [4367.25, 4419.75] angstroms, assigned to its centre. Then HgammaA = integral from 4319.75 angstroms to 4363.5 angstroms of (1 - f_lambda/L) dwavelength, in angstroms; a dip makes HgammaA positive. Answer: -3.15 angstroms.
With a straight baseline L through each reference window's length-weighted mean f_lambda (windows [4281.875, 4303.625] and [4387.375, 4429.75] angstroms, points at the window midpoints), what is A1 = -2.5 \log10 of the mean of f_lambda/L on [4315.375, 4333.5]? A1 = -0.053 mag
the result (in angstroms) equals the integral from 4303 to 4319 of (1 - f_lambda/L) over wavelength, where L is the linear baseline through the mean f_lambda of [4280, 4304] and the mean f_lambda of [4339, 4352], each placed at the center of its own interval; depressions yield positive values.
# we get 2.4 angstroms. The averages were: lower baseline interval 3.43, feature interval 3.03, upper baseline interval 3.83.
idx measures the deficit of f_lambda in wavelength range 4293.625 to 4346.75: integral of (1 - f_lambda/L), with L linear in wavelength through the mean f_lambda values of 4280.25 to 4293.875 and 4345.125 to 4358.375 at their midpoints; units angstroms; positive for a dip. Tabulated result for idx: 3.7 angstroms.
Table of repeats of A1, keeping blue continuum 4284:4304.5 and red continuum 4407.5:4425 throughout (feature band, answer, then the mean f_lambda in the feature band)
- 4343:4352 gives -0.03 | 3.91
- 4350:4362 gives -0.08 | 4.2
